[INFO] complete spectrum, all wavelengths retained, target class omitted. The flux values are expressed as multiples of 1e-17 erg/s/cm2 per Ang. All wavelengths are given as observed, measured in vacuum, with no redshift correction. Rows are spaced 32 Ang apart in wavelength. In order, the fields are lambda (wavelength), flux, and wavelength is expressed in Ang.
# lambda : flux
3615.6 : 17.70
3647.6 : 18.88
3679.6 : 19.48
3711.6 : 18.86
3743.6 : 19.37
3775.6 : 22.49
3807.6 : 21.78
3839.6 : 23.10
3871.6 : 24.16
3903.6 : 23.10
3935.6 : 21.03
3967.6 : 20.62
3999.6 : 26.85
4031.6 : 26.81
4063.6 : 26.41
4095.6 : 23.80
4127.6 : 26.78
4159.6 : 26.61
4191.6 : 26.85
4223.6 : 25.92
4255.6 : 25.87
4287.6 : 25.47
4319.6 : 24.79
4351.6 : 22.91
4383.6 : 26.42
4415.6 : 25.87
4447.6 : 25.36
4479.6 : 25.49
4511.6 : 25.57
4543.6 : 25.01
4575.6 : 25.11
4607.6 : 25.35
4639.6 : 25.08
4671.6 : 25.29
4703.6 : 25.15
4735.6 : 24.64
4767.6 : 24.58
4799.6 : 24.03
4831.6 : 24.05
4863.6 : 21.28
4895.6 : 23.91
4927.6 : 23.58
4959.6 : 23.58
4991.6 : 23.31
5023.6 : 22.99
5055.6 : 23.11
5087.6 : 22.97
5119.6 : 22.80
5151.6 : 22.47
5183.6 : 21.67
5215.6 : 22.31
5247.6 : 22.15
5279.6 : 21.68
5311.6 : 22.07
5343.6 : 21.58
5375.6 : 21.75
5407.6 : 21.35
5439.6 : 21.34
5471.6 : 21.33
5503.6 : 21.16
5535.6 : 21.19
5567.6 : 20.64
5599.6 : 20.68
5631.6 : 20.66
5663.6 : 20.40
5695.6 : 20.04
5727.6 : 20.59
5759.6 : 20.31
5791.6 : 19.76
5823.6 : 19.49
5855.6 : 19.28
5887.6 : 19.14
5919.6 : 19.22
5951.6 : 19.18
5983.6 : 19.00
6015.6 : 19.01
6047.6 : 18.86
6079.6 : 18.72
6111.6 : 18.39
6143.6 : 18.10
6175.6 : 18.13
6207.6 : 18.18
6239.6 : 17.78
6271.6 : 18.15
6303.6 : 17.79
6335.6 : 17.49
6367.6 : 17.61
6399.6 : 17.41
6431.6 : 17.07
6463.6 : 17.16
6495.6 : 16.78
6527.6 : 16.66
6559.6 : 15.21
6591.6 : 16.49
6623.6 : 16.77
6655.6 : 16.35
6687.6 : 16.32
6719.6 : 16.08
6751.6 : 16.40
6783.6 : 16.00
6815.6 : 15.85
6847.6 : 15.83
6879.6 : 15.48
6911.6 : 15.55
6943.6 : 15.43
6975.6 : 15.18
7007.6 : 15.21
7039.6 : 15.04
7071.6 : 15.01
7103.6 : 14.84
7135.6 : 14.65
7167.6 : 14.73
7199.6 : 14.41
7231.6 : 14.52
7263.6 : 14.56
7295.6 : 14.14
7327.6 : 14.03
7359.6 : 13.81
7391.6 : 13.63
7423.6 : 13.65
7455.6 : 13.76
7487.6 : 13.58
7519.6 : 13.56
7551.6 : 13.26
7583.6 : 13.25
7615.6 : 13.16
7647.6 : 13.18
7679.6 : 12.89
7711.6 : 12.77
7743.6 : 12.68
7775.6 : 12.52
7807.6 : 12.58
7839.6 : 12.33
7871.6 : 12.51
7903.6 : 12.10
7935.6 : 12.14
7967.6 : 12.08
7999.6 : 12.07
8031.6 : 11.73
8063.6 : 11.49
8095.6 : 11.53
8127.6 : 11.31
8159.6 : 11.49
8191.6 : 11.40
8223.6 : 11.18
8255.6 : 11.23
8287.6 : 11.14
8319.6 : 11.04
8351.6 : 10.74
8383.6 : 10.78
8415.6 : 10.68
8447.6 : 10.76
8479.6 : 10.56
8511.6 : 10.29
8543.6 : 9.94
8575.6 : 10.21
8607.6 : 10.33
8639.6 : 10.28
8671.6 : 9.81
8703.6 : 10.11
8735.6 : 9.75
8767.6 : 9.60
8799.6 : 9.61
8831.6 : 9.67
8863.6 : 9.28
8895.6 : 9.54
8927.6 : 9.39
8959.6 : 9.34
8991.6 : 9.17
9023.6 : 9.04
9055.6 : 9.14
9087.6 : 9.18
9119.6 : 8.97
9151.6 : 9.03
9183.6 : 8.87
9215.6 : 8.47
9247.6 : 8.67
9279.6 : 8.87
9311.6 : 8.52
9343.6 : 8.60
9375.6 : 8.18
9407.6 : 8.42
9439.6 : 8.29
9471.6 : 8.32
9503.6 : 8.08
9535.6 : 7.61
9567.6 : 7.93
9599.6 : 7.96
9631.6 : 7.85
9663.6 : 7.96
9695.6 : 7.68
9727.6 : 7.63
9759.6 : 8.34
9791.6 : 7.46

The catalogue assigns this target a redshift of 0.00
